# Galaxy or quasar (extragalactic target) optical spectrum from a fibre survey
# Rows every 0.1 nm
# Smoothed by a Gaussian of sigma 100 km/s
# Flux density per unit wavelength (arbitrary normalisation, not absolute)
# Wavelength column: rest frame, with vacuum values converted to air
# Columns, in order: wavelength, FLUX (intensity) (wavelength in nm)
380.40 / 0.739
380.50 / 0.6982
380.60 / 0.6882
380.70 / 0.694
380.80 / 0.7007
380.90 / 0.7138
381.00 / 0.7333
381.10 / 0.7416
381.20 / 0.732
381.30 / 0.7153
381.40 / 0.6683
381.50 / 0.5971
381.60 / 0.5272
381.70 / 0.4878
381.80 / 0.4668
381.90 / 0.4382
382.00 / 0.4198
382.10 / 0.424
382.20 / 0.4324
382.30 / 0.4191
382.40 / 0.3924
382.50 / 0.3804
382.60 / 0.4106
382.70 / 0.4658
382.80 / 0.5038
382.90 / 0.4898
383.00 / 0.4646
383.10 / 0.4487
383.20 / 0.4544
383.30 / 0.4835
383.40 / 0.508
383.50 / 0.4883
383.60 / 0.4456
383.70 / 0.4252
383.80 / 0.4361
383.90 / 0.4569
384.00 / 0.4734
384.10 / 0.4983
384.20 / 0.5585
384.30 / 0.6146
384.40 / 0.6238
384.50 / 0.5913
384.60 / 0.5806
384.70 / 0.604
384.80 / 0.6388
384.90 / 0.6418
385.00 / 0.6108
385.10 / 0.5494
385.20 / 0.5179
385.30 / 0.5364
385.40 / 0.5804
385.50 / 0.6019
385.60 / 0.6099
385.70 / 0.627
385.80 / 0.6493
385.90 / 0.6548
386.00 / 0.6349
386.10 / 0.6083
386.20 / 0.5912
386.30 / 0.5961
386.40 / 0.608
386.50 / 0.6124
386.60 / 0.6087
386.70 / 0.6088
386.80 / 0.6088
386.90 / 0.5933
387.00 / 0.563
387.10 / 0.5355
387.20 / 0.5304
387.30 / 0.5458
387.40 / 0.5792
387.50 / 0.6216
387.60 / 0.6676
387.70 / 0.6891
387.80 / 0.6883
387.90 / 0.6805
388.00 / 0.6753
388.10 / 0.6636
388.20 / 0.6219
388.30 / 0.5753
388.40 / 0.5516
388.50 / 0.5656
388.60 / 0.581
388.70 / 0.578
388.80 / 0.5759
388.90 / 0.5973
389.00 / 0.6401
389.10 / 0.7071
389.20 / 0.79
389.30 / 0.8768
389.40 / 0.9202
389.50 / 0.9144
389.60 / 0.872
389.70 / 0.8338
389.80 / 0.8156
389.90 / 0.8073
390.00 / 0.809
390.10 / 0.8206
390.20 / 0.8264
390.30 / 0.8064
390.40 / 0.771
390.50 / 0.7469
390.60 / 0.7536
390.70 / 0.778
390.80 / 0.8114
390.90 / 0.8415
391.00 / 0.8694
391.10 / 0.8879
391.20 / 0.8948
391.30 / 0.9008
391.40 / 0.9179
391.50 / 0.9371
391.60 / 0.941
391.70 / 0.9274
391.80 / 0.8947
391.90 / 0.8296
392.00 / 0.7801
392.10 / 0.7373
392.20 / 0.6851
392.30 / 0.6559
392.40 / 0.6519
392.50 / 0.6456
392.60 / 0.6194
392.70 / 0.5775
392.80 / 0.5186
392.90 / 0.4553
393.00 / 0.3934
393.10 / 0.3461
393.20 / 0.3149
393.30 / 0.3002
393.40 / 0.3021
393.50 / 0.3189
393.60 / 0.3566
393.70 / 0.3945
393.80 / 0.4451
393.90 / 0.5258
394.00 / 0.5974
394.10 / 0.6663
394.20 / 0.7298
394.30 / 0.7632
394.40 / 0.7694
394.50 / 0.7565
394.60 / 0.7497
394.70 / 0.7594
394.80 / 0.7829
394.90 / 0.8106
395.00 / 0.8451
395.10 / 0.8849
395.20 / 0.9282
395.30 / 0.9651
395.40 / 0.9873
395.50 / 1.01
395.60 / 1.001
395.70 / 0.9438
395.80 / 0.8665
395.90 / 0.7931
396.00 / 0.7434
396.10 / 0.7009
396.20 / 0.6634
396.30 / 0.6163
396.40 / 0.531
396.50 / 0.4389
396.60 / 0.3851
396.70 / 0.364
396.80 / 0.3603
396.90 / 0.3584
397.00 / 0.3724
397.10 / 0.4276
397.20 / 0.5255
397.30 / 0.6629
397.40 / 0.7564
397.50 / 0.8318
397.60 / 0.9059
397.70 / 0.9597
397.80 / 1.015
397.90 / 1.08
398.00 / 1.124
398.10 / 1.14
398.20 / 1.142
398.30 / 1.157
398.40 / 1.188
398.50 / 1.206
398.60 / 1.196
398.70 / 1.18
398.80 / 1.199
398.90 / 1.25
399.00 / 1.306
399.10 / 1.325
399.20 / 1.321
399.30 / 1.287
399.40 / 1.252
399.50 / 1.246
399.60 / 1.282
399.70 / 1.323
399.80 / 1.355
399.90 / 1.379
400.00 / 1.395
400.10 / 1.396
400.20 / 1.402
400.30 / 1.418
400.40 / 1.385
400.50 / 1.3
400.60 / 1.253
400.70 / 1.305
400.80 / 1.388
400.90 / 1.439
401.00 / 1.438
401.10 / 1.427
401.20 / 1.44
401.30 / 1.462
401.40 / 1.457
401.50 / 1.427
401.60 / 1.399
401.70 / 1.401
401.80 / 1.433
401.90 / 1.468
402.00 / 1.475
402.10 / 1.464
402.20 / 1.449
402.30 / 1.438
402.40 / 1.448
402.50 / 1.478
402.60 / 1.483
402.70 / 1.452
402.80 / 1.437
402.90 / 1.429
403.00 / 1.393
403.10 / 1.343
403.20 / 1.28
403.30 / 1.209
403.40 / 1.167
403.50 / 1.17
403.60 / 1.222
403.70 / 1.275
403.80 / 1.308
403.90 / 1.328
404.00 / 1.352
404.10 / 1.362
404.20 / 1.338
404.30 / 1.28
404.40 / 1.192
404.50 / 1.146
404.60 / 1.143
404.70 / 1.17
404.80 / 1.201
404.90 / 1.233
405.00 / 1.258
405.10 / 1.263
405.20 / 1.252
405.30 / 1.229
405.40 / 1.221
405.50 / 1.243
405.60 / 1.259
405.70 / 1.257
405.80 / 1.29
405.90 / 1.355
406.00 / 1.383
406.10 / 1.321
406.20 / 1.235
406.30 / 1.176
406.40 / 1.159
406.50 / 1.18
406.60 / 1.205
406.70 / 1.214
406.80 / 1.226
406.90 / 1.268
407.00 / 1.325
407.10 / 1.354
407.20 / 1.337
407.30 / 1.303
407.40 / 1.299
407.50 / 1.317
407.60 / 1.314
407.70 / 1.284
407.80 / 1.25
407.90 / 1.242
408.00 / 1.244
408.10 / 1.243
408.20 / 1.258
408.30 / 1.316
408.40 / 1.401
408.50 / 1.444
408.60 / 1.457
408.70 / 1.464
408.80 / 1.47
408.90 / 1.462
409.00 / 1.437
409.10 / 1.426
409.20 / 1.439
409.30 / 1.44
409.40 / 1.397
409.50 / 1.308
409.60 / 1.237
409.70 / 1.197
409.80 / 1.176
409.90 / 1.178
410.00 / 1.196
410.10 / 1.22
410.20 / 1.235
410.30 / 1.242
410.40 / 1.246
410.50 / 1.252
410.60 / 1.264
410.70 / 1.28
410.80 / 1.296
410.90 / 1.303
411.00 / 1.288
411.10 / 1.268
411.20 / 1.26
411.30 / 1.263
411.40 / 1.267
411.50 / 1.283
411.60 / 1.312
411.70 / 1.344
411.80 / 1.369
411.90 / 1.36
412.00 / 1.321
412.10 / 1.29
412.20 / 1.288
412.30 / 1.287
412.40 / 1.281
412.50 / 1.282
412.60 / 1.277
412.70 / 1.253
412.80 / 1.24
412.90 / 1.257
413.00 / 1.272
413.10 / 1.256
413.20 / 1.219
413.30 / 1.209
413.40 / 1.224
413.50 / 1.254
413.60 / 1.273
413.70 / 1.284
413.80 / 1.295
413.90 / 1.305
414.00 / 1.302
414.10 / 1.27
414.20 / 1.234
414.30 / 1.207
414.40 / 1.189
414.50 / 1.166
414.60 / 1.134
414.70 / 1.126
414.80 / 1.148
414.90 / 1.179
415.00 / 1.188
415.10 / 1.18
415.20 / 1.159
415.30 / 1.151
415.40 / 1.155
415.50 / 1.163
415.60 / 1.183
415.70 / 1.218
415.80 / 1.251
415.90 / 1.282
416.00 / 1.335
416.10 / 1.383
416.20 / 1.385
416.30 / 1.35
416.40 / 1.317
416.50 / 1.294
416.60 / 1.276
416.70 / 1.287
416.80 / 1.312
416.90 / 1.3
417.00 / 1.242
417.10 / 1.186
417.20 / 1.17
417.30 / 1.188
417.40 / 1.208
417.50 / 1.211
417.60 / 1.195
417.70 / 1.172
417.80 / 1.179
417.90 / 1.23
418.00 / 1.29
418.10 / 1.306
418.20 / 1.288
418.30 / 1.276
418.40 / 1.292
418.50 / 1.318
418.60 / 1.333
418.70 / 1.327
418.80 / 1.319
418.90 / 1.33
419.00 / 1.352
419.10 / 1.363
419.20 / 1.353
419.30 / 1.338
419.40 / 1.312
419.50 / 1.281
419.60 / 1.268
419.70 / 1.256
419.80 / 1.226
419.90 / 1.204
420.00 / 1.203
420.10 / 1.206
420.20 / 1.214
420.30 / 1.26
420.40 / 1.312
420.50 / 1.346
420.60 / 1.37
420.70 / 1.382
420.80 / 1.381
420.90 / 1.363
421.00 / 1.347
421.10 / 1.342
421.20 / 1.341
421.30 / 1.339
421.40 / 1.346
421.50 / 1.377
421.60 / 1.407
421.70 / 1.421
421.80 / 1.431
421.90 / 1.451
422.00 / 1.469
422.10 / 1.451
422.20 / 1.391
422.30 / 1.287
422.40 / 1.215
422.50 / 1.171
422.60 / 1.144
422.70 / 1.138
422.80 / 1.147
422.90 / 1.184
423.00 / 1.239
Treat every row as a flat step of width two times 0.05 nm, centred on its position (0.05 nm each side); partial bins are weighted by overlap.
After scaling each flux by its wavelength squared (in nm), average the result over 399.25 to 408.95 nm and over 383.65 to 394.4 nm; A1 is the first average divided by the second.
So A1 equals 2.2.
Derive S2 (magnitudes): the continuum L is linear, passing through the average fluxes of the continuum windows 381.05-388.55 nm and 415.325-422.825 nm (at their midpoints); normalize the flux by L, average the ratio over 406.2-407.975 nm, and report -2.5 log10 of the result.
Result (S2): -0.215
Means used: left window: 0.559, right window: 1.29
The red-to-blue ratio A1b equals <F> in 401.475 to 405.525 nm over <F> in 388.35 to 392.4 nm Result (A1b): 1.69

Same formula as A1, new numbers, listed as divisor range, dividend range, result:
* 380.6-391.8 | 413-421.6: 2.32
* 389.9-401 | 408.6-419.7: 1.61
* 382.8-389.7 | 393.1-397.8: 1.15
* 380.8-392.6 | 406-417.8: 2.24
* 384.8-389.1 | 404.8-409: 2.36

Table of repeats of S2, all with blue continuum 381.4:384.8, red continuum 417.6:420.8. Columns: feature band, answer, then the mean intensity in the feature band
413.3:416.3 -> -0.04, 1.23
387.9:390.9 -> -0.17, 0.735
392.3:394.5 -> 0.35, 0.518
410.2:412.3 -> -0.16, 1.29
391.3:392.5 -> -0.19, 0.811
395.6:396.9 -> 0.24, 0.622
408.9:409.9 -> -0.24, 1.34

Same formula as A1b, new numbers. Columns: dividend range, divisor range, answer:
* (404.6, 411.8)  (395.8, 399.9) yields 1.39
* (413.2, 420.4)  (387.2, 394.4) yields 1.84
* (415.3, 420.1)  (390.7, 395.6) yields 1.80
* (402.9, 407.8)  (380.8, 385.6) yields 2.37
